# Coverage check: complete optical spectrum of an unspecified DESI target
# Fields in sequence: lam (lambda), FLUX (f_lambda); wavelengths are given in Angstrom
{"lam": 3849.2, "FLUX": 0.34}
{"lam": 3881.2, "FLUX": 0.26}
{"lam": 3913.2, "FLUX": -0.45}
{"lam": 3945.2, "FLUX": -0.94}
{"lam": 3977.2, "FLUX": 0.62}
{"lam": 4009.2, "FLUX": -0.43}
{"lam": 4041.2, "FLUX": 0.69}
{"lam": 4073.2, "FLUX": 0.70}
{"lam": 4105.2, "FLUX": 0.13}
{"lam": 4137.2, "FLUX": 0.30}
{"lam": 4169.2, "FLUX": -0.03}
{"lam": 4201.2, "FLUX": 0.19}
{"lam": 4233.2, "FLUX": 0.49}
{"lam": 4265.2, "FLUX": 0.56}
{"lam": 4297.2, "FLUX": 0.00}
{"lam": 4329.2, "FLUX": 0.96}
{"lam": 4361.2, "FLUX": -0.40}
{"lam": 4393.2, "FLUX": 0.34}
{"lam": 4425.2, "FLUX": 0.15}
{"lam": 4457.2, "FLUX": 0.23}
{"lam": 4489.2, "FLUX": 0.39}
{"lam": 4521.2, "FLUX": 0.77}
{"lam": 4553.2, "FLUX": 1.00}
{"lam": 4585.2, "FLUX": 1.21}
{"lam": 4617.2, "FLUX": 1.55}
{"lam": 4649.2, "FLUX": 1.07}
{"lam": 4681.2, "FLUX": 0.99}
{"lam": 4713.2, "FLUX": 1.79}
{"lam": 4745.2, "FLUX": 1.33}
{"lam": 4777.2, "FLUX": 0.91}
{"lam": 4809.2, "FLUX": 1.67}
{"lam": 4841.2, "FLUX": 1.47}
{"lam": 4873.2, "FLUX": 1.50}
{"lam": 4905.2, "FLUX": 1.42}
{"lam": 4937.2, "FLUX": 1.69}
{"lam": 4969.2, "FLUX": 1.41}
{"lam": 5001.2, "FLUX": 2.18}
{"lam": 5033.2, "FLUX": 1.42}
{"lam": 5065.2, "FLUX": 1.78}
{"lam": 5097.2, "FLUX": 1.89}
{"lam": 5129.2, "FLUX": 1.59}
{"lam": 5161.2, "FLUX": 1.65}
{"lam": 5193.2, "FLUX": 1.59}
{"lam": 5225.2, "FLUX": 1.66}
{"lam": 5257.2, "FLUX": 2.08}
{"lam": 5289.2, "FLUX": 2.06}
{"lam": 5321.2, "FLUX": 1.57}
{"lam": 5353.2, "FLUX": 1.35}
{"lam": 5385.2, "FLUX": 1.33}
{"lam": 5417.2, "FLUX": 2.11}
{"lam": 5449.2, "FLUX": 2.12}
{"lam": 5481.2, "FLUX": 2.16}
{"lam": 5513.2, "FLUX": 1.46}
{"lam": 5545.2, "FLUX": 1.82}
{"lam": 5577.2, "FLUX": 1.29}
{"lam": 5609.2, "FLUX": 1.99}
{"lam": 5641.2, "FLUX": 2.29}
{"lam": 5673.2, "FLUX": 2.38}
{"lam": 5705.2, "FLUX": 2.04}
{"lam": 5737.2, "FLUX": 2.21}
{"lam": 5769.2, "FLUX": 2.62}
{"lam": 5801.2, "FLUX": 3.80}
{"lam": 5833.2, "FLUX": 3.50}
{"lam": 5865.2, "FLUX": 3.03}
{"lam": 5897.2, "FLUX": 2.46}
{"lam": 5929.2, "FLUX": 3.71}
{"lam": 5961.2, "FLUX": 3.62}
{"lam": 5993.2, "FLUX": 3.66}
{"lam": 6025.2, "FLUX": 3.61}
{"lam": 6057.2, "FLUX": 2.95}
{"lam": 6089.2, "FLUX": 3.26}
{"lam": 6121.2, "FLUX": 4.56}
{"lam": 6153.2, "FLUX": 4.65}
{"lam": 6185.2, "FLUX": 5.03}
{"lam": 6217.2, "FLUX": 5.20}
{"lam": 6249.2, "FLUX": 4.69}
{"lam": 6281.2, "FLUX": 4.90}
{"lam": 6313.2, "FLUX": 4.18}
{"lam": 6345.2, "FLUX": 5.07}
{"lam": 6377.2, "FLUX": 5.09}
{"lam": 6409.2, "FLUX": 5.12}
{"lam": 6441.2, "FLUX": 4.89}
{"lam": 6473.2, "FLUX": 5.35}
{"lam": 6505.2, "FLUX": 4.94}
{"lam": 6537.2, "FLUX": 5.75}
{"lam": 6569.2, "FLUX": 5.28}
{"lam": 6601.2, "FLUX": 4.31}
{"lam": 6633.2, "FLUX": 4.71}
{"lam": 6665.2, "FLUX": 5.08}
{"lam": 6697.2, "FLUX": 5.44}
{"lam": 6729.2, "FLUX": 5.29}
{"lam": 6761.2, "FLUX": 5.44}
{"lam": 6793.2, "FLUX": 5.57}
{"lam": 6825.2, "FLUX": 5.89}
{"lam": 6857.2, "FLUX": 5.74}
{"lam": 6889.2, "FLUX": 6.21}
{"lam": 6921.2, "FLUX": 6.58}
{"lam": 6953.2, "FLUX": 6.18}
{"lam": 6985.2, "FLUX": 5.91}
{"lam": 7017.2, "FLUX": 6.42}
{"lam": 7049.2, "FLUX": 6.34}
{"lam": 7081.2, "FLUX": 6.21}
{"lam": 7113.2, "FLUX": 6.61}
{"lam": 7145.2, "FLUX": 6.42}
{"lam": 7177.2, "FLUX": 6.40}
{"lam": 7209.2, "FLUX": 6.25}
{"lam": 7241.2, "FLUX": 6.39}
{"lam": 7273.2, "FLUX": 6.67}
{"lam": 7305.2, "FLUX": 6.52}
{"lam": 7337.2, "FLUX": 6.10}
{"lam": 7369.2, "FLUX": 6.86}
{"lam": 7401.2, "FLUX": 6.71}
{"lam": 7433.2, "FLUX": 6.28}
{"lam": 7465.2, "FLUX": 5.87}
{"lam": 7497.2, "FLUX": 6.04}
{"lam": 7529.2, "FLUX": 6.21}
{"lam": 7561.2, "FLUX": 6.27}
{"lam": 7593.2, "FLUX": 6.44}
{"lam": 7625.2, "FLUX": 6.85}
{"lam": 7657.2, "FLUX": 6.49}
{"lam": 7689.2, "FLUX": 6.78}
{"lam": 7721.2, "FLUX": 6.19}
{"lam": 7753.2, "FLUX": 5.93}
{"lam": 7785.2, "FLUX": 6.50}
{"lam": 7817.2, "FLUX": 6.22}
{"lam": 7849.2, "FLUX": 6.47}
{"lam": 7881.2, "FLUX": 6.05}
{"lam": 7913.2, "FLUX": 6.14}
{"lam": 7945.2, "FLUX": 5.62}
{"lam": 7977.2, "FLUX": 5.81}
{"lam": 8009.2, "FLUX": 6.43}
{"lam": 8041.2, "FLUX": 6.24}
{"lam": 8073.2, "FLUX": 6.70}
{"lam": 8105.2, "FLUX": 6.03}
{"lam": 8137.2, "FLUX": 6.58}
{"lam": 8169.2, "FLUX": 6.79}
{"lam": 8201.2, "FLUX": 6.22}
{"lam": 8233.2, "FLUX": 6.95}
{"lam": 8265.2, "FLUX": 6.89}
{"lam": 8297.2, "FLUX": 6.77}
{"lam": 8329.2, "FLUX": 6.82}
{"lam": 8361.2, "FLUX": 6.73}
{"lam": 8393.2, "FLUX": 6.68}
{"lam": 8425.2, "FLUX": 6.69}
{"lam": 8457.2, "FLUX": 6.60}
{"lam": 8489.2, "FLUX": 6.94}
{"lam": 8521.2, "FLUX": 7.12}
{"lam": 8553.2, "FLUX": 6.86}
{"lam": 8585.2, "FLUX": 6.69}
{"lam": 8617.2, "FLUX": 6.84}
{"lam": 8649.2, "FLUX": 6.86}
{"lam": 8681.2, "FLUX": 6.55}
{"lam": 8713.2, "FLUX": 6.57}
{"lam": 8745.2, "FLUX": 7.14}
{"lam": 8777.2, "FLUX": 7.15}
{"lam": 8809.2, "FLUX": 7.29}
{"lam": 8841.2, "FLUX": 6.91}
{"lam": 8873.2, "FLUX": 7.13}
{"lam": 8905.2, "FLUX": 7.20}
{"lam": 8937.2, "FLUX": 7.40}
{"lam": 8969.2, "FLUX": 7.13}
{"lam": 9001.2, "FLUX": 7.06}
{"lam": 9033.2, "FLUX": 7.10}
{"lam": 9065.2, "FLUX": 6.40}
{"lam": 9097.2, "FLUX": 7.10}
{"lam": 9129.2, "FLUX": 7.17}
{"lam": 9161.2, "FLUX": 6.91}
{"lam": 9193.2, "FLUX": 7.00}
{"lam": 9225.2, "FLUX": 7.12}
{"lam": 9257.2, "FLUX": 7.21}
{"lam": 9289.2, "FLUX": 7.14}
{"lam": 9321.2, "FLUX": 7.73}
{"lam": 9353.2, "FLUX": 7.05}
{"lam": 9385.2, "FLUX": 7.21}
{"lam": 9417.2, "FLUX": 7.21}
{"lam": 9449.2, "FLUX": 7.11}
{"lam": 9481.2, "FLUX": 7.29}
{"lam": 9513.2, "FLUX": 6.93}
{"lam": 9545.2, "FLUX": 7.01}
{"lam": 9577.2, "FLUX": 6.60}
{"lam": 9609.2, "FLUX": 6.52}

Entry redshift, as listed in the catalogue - 0.537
